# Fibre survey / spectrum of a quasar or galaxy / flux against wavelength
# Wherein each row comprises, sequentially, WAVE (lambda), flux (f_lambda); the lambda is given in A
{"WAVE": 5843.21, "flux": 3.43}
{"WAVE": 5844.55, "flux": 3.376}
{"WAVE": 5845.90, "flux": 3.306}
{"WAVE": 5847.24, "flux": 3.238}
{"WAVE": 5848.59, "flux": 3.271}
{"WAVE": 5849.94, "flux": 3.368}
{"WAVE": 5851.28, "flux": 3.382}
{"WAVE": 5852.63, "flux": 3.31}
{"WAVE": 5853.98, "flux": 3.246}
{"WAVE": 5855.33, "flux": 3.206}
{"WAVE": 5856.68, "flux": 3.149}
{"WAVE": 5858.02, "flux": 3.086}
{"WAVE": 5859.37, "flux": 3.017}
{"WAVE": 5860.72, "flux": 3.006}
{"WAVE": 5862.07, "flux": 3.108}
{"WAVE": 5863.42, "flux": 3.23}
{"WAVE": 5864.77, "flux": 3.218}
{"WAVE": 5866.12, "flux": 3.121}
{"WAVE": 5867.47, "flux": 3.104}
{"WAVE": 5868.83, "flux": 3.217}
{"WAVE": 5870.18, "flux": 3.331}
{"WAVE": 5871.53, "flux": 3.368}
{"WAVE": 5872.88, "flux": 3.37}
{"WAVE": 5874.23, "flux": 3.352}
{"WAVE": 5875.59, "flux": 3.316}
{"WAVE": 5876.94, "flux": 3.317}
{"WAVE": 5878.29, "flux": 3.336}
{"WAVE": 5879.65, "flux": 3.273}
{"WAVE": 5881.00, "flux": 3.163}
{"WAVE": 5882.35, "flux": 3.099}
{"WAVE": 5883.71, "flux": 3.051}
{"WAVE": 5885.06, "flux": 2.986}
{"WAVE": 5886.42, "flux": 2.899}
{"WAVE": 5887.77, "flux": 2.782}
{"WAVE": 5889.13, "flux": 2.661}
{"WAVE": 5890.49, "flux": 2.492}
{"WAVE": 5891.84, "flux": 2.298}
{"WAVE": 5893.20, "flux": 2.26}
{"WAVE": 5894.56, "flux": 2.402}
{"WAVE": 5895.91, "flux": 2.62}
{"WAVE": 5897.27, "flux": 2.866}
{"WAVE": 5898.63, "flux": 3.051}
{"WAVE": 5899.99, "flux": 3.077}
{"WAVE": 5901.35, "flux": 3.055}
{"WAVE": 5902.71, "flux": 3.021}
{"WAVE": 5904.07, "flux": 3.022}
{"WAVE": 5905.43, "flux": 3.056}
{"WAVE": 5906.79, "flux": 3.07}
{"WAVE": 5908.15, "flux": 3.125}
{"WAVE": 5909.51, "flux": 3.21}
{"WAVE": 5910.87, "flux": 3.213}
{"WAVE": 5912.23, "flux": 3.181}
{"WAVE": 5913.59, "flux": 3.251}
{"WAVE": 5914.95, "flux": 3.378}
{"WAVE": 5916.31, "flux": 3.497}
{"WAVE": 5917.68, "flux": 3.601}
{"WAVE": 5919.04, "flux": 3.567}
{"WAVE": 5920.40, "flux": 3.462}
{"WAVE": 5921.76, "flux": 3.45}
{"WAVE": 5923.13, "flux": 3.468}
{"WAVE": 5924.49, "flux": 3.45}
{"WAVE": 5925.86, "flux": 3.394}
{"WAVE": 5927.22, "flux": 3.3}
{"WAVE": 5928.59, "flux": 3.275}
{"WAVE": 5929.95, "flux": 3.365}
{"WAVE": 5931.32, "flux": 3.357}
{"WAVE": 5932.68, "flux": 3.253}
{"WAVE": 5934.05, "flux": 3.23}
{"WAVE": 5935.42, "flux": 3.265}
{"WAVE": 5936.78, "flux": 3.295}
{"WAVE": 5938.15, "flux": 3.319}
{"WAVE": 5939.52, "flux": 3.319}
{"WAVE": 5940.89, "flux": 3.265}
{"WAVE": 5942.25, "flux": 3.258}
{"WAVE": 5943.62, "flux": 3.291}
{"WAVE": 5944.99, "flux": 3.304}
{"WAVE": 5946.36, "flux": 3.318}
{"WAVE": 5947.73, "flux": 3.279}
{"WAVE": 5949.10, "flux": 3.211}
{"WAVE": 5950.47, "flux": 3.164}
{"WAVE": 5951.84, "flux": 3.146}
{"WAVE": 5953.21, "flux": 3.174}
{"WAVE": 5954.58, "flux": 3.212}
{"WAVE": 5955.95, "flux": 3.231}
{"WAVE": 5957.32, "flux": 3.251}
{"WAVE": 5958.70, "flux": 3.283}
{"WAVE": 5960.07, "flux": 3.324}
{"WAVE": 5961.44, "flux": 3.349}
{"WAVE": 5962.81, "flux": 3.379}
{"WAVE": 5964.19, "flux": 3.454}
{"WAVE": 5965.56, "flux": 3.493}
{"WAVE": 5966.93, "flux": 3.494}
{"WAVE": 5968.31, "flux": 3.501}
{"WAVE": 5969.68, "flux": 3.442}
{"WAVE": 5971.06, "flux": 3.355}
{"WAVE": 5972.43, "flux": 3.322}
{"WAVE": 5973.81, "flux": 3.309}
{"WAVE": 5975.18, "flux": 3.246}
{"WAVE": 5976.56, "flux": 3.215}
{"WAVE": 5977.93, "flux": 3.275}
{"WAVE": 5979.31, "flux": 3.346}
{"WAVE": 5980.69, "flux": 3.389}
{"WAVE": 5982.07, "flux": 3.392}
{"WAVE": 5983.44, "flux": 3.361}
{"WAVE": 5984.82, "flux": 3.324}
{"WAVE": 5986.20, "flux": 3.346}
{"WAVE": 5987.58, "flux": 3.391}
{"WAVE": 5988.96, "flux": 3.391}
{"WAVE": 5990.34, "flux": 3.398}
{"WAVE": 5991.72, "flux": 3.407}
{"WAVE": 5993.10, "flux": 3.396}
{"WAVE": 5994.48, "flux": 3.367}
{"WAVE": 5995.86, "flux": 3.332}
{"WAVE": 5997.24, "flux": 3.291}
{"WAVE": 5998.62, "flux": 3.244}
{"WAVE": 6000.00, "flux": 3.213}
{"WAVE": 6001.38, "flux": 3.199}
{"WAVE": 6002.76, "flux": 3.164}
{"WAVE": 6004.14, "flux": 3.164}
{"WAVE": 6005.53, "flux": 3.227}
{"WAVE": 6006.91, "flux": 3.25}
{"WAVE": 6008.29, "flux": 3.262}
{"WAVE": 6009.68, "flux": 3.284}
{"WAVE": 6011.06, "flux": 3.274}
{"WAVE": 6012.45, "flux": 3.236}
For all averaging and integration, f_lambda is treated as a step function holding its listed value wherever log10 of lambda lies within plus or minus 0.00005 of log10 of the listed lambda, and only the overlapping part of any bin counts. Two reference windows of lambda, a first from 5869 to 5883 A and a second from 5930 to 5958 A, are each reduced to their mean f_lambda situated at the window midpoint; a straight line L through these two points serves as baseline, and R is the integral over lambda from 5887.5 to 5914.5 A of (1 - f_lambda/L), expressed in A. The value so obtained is 3.2 A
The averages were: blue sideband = 3.29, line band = 2.89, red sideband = 3.26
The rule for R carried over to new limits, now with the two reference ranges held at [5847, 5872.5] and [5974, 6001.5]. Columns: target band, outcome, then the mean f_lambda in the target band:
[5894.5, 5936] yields 0.5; 3.22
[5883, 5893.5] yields 1.8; 2.69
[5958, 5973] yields -0.4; 3.4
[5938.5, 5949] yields 0.0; 3.29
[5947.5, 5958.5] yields 0.3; 3.21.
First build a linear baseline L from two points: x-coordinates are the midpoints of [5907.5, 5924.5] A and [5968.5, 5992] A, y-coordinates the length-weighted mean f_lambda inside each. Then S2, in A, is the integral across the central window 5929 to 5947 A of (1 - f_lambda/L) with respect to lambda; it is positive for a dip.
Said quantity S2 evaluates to 0.4 A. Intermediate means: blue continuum 3.37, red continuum 3.35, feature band 3.3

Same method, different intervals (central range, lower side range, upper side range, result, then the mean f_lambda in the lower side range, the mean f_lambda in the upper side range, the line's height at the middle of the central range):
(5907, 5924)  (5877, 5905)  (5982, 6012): -2.17 A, 2.88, 3.3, 2.98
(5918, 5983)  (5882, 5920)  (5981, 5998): -2.63 A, 3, 3.37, 3.2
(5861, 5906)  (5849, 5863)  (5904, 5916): 2.45 A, 3.19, 3.19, 3.19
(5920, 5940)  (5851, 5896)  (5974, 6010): -1.09 A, 3.05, 3.3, 3.17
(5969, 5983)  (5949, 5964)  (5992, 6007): -0.30 A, 3.26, 3.26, 3.26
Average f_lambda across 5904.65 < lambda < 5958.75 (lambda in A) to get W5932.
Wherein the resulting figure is 3.29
